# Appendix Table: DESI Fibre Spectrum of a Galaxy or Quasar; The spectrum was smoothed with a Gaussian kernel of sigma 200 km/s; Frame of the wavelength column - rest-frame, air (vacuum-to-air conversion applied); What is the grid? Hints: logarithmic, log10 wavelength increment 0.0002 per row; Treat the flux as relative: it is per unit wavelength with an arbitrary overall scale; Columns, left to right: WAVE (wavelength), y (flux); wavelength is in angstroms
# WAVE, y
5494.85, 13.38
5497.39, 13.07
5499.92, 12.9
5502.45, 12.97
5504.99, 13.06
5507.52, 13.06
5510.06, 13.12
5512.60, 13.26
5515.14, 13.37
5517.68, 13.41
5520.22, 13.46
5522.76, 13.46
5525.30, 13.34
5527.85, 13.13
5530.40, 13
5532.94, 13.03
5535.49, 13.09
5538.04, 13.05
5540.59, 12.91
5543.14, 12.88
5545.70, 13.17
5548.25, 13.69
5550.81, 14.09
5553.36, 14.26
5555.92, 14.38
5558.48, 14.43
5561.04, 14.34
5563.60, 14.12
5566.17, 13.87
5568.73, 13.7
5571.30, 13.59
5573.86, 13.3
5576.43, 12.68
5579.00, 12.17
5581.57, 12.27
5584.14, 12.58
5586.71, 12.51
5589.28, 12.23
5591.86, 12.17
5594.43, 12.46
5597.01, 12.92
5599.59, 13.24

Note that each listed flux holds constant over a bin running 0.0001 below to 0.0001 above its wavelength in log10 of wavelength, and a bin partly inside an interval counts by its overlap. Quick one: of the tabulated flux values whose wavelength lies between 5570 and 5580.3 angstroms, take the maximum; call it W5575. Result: 13.59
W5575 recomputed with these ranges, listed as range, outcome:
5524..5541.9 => 13.34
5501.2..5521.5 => 13.46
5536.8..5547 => 13.17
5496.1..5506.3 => 13.07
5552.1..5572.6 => 14.43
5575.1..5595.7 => 12.68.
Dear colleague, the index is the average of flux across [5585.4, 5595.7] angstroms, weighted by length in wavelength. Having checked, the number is 12.3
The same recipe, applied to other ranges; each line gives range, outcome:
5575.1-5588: 12.4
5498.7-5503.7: 12.9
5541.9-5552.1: 13.5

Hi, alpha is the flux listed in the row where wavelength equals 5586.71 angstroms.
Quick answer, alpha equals 12.51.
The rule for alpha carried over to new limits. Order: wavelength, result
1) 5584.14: 12.58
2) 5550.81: 14.09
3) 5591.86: 12.17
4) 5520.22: 13.46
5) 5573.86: 13.3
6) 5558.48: 14.43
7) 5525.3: 13.34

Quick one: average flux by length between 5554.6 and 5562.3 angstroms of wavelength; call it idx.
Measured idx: 14.4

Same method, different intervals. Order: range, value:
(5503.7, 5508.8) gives 13.1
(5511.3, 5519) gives 13.3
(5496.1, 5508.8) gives 13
